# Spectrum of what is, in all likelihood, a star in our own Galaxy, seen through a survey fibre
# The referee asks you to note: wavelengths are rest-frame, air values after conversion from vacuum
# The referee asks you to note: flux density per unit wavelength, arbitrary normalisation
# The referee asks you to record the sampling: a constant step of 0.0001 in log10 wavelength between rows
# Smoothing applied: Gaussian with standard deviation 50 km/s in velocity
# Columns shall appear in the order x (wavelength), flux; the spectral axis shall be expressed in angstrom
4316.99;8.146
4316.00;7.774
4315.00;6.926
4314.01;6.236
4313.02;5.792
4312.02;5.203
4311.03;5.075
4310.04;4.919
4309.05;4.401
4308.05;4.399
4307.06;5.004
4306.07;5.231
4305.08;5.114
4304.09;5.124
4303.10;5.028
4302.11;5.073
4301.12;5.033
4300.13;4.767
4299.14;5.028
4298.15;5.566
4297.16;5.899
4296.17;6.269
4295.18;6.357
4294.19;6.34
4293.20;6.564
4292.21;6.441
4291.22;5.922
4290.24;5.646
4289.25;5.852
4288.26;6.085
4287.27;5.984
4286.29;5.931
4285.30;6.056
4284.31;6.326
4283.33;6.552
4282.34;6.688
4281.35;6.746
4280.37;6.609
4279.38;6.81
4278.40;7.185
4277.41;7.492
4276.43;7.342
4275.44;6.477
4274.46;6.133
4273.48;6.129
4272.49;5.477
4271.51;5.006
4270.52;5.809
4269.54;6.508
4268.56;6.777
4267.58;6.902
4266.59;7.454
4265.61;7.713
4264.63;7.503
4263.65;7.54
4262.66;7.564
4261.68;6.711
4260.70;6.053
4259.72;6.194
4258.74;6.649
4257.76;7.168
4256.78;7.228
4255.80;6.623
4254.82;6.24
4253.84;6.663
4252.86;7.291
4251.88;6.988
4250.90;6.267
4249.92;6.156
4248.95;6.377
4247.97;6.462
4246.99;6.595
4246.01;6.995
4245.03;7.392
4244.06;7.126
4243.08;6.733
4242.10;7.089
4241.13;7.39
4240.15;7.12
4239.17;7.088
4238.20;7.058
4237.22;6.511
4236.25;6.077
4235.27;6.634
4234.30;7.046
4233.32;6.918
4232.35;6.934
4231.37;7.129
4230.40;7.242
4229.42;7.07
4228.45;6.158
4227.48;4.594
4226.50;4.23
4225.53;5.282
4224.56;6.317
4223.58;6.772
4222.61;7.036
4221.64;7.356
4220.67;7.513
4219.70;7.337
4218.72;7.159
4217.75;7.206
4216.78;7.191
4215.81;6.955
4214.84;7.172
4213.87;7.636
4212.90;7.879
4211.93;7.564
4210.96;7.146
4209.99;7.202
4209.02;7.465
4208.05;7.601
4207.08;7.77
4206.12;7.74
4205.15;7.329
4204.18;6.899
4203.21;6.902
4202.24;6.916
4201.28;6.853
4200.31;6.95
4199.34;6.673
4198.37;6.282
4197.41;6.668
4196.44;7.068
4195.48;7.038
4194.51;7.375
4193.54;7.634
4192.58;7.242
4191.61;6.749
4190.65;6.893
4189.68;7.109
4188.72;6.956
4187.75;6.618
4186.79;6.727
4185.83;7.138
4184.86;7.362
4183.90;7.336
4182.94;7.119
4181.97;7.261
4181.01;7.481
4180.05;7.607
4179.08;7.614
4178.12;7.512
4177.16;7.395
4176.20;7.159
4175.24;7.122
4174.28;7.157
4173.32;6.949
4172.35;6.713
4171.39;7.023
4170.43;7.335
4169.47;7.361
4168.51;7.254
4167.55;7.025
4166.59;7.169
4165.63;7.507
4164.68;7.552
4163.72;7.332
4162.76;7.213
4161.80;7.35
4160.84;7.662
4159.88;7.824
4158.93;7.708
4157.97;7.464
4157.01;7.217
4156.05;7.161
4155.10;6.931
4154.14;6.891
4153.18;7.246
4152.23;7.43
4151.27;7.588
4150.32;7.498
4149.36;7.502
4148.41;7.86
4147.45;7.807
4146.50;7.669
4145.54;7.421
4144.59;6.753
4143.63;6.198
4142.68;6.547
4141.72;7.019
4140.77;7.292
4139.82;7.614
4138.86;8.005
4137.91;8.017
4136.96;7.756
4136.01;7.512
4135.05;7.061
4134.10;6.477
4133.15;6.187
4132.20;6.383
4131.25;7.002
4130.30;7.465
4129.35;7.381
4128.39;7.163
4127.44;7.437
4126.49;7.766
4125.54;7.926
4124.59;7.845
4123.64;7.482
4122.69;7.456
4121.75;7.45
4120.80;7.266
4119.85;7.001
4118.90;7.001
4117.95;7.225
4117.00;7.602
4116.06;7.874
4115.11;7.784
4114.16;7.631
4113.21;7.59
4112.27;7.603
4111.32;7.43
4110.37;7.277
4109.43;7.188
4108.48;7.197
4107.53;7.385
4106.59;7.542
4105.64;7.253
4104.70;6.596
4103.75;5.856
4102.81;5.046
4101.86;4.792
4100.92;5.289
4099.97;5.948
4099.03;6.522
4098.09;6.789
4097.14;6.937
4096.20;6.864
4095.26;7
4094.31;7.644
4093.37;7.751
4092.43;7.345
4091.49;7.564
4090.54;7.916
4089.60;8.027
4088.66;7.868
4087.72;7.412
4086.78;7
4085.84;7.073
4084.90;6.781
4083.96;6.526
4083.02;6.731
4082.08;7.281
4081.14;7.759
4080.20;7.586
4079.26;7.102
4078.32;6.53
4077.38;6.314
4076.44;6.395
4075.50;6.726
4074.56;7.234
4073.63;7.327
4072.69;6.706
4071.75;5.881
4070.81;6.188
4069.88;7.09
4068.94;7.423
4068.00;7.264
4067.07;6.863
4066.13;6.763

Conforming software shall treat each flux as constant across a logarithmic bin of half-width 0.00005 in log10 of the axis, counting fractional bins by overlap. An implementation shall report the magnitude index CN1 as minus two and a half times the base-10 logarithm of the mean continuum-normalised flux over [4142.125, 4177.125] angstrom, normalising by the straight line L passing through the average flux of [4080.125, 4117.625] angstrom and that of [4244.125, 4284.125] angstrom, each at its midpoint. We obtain -0.049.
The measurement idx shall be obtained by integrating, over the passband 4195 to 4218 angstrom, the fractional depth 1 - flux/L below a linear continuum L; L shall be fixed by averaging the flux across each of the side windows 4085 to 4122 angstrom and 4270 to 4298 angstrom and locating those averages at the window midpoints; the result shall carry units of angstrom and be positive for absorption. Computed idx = -1.9 angstrom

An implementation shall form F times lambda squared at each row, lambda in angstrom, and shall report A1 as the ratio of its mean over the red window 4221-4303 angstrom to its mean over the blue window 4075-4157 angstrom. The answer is 0.97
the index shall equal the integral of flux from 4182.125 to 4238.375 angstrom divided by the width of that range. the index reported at 6.94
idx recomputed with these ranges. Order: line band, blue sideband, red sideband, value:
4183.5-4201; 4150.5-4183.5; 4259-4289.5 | 0.4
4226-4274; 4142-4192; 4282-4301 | -2.0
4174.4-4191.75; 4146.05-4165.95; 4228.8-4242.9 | 0.2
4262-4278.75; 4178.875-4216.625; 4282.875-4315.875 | -1.8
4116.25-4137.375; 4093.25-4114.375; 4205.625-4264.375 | -1.4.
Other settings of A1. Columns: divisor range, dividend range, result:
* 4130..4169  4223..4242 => 0.93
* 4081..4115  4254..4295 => 1.02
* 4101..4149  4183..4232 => 1.01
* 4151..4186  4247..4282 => 0.96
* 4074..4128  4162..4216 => 1.05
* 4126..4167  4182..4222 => 1.01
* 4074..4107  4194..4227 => 1.08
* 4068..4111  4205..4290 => 1.06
